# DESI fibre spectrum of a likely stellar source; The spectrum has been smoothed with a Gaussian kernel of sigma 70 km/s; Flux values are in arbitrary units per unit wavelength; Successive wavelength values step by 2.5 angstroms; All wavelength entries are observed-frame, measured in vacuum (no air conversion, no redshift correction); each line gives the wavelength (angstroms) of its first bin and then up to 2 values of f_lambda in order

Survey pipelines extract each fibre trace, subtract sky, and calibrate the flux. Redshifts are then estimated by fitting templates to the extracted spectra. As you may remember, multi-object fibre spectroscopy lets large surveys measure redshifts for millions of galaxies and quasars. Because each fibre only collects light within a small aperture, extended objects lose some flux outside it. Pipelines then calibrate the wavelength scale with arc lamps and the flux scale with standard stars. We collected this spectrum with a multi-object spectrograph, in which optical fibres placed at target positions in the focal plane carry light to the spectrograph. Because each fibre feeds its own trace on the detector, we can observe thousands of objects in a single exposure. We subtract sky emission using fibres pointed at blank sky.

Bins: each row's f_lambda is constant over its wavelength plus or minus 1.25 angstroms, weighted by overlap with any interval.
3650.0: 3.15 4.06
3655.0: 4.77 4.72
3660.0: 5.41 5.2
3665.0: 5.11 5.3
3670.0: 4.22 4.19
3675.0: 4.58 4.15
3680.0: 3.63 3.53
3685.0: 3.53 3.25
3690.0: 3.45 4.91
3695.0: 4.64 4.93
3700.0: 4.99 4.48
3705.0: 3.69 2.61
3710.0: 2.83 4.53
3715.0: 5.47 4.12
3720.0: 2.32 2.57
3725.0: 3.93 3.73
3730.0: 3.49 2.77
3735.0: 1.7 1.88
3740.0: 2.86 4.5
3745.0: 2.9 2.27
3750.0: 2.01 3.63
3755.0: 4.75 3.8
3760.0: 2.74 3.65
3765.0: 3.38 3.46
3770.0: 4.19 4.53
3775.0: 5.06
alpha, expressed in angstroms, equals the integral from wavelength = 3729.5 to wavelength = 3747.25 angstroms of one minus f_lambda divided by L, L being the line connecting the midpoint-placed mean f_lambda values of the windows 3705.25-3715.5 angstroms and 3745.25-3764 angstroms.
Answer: 3.1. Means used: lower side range 3.73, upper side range 3.25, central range 2.81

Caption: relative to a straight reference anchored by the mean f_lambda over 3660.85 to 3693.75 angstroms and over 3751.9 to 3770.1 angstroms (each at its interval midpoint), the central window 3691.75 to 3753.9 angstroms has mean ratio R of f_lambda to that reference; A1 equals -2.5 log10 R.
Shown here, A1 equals 0.13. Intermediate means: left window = 4.25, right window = 3.67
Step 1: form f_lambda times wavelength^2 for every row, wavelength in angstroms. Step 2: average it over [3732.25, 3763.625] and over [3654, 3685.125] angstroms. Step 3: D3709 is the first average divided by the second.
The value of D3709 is 0.7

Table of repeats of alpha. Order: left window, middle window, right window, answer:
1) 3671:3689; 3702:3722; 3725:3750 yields -2.2 angstroms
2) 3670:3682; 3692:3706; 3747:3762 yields -2.7 angstroms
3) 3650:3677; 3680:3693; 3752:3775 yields 2.4 angstroms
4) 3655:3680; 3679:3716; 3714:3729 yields 0.7 angstroms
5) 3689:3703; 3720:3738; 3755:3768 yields 5.3 angstroms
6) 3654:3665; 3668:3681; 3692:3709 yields 1.5 angstroms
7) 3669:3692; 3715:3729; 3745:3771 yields 0.3 angstroms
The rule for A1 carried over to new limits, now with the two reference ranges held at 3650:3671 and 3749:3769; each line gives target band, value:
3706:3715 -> 0.13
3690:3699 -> -0.08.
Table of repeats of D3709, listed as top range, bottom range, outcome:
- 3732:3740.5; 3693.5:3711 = 0.56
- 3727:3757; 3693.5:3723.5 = 0.78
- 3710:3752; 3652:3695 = 0.75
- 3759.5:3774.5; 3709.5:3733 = 1.07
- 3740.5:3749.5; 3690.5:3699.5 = 0.67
